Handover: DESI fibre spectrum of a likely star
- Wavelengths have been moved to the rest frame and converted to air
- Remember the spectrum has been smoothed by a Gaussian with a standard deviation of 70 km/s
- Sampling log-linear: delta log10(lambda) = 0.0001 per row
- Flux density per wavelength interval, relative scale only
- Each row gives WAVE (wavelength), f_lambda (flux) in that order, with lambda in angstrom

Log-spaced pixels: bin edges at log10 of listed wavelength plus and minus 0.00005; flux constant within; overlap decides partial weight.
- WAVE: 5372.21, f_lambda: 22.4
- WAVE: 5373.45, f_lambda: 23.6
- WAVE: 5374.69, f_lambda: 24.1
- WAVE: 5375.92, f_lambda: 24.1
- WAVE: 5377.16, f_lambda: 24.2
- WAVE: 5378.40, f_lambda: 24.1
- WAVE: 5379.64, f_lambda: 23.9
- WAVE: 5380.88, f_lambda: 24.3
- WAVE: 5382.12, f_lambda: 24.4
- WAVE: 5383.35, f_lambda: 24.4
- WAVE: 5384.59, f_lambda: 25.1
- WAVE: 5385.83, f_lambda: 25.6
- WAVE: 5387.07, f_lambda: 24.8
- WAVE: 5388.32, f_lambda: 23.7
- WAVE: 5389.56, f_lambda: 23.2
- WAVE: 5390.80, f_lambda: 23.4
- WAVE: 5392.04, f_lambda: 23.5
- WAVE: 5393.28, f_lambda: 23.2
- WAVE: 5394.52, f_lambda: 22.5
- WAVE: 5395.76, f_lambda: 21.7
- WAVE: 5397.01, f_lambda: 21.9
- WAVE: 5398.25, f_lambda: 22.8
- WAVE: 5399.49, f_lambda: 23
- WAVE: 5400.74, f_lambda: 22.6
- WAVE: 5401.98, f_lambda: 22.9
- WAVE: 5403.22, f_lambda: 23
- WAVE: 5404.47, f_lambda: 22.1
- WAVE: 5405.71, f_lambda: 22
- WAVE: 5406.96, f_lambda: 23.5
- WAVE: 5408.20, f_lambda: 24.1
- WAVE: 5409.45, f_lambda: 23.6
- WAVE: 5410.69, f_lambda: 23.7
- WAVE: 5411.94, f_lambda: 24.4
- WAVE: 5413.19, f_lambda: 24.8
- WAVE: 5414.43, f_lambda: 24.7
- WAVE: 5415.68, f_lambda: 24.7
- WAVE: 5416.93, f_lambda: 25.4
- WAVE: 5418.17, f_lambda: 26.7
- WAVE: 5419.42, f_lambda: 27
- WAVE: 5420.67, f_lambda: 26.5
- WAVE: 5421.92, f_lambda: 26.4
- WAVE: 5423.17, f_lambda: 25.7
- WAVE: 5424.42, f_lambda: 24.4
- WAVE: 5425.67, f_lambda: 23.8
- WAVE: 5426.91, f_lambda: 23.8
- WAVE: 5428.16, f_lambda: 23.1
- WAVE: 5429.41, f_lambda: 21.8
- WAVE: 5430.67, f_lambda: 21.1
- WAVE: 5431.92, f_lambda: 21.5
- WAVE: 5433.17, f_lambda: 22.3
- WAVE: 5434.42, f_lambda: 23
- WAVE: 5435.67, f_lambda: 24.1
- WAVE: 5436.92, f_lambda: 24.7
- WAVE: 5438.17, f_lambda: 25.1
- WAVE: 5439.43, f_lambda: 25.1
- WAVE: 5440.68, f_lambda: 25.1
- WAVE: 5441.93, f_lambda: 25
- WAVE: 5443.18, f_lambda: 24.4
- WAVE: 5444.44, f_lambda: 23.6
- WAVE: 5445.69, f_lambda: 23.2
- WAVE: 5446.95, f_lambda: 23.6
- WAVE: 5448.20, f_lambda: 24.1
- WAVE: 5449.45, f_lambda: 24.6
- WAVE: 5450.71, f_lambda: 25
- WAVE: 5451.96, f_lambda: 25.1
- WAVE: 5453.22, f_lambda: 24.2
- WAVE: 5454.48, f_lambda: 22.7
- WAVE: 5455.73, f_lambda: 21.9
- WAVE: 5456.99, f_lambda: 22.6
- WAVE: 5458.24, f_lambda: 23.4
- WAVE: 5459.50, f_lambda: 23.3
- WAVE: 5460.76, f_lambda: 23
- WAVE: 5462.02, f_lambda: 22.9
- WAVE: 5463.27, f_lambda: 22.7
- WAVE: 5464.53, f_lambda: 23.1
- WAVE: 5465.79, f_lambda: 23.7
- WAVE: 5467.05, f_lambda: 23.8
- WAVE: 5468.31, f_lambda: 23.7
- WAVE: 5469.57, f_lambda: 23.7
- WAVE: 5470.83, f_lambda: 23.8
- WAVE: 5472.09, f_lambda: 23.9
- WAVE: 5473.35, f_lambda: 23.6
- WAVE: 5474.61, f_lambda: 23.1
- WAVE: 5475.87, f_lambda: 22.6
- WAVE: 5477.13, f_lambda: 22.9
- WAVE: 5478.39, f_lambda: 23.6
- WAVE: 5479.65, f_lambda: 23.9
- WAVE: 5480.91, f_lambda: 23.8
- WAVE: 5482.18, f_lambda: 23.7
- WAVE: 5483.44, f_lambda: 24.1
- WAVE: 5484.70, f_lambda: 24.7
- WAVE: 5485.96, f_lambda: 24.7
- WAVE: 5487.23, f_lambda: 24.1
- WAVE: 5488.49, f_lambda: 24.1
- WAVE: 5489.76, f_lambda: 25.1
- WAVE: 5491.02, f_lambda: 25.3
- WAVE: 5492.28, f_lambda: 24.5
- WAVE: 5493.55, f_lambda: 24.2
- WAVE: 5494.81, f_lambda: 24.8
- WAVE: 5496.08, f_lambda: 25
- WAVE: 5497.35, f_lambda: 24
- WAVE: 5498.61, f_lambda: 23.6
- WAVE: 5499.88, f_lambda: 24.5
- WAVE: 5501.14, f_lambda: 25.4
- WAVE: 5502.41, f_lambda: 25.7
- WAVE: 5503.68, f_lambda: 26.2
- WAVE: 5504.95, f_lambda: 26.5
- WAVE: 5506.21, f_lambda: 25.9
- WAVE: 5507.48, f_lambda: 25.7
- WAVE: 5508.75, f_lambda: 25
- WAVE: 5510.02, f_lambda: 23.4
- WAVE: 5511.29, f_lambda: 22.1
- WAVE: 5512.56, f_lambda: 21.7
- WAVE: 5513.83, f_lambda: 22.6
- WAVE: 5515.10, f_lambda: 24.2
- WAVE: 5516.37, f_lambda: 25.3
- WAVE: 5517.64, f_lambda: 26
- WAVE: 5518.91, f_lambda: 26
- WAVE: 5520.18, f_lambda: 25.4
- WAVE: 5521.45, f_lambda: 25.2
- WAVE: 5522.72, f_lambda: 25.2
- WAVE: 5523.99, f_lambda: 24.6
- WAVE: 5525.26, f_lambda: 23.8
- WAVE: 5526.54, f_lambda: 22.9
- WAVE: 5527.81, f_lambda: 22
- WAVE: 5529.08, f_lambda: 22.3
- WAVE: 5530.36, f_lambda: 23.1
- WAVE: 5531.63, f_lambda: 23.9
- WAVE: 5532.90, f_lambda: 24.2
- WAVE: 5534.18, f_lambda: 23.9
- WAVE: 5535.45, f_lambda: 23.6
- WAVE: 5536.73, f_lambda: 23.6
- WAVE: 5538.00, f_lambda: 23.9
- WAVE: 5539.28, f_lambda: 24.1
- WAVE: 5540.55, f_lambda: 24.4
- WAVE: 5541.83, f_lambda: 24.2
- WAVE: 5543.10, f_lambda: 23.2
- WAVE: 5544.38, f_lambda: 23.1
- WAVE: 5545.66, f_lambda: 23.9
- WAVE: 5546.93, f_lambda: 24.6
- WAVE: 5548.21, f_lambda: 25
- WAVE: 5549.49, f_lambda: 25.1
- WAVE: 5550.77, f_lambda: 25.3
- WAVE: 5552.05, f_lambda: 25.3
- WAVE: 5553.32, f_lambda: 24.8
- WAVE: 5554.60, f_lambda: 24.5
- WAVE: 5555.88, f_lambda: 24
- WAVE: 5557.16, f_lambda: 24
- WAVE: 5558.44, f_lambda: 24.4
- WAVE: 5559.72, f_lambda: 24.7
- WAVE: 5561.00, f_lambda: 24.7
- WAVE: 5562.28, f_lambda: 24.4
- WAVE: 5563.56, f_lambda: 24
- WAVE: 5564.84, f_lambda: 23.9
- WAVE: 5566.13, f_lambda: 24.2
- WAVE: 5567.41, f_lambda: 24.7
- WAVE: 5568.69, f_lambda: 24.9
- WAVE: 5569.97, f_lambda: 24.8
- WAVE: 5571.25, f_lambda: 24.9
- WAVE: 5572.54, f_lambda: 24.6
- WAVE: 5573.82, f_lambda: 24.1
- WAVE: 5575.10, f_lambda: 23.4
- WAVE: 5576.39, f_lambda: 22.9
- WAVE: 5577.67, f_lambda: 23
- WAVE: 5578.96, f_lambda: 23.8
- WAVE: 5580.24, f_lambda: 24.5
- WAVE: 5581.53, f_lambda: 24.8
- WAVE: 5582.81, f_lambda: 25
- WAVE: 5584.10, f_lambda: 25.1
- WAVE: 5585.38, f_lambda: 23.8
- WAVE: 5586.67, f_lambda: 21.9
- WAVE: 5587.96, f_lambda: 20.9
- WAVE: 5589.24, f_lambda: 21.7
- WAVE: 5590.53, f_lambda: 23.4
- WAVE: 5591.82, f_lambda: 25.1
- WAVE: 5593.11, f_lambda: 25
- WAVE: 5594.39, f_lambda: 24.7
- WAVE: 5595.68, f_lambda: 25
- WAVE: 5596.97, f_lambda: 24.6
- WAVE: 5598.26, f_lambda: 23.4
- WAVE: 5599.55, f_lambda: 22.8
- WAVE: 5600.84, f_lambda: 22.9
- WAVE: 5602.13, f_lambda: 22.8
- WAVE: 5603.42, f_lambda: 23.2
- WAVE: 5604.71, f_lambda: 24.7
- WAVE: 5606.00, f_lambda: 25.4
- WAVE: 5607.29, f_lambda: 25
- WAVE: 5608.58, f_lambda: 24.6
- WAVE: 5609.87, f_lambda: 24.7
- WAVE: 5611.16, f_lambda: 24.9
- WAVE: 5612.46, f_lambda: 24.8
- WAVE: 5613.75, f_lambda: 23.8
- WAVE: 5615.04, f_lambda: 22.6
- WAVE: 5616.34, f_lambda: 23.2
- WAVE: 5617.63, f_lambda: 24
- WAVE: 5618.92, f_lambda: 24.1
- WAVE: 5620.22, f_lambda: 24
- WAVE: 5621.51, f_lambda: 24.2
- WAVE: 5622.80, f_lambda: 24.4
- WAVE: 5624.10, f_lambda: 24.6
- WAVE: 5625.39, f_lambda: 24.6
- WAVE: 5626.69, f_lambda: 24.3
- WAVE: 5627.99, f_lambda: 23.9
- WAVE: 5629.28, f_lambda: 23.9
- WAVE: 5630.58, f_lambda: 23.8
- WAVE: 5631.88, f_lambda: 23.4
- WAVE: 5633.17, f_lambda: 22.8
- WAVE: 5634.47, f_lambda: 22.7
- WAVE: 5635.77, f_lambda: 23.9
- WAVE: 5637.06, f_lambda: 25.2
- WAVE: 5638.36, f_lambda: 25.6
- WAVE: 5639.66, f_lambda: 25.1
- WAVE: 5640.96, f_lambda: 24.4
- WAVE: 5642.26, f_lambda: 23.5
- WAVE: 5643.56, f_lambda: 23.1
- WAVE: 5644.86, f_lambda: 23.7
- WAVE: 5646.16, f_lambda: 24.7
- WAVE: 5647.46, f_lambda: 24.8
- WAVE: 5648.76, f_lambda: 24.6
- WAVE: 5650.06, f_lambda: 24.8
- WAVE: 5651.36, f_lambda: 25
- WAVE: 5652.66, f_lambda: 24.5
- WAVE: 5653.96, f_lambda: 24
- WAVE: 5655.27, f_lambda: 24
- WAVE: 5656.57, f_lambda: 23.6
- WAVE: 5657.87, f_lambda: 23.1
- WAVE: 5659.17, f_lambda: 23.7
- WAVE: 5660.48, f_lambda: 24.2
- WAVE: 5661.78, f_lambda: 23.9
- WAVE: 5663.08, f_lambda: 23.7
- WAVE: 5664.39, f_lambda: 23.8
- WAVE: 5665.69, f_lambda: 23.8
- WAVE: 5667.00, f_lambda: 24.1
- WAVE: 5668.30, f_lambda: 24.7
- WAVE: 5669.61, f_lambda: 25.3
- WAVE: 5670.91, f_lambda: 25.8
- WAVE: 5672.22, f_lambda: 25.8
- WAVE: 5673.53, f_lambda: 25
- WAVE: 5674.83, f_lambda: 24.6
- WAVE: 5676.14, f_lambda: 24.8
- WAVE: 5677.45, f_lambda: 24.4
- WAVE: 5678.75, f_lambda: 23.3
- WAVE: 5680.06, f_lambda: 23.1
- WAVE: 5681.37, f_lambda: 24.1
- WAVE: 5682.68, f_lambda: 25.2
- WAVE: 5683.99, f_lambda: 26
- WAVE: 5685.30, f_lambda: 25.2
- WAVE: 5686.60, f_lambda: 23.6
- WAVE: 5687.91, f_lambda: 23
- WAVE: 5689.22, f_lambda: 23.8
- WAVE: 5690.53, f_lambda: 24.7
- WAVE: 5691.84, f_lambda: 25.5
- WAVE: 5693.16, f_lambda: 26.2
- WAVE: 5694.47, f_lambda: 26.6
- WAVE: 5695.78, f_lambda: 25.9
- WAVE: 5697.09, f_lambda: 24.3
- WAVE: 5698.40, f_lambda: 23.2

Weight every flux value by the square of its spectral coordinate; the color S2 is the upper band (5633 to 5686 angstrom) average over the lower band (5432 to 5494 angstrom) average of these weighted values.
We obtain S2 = 1.1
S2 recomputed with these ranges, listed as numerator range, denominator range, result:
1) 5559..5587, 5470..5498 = 1.04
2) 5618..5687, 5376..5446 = 1.11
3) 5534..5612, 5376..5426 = 1.07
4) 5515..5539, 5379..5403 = 1.08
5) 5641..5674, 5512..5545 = 1.06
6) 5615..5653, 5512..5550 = 1.04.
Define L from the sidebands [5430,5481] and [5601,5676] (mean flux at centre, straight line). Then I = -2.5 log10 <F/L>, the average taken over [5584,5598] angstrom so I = 0.02 mag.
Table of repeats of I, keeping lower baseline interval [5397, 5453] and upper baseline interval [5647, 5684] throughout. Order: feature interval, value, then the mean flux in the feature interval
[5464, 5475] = 0.02 mag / 23.6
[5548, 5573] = -0.02 mag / 24.6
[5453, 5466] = 0.05 mag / 23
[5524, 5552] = 0.01 mag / 23.9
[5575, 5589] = 0.03 mag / 23.5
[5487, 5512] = -0.03 mag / 24.8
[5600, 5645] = 0.01 mag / 24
